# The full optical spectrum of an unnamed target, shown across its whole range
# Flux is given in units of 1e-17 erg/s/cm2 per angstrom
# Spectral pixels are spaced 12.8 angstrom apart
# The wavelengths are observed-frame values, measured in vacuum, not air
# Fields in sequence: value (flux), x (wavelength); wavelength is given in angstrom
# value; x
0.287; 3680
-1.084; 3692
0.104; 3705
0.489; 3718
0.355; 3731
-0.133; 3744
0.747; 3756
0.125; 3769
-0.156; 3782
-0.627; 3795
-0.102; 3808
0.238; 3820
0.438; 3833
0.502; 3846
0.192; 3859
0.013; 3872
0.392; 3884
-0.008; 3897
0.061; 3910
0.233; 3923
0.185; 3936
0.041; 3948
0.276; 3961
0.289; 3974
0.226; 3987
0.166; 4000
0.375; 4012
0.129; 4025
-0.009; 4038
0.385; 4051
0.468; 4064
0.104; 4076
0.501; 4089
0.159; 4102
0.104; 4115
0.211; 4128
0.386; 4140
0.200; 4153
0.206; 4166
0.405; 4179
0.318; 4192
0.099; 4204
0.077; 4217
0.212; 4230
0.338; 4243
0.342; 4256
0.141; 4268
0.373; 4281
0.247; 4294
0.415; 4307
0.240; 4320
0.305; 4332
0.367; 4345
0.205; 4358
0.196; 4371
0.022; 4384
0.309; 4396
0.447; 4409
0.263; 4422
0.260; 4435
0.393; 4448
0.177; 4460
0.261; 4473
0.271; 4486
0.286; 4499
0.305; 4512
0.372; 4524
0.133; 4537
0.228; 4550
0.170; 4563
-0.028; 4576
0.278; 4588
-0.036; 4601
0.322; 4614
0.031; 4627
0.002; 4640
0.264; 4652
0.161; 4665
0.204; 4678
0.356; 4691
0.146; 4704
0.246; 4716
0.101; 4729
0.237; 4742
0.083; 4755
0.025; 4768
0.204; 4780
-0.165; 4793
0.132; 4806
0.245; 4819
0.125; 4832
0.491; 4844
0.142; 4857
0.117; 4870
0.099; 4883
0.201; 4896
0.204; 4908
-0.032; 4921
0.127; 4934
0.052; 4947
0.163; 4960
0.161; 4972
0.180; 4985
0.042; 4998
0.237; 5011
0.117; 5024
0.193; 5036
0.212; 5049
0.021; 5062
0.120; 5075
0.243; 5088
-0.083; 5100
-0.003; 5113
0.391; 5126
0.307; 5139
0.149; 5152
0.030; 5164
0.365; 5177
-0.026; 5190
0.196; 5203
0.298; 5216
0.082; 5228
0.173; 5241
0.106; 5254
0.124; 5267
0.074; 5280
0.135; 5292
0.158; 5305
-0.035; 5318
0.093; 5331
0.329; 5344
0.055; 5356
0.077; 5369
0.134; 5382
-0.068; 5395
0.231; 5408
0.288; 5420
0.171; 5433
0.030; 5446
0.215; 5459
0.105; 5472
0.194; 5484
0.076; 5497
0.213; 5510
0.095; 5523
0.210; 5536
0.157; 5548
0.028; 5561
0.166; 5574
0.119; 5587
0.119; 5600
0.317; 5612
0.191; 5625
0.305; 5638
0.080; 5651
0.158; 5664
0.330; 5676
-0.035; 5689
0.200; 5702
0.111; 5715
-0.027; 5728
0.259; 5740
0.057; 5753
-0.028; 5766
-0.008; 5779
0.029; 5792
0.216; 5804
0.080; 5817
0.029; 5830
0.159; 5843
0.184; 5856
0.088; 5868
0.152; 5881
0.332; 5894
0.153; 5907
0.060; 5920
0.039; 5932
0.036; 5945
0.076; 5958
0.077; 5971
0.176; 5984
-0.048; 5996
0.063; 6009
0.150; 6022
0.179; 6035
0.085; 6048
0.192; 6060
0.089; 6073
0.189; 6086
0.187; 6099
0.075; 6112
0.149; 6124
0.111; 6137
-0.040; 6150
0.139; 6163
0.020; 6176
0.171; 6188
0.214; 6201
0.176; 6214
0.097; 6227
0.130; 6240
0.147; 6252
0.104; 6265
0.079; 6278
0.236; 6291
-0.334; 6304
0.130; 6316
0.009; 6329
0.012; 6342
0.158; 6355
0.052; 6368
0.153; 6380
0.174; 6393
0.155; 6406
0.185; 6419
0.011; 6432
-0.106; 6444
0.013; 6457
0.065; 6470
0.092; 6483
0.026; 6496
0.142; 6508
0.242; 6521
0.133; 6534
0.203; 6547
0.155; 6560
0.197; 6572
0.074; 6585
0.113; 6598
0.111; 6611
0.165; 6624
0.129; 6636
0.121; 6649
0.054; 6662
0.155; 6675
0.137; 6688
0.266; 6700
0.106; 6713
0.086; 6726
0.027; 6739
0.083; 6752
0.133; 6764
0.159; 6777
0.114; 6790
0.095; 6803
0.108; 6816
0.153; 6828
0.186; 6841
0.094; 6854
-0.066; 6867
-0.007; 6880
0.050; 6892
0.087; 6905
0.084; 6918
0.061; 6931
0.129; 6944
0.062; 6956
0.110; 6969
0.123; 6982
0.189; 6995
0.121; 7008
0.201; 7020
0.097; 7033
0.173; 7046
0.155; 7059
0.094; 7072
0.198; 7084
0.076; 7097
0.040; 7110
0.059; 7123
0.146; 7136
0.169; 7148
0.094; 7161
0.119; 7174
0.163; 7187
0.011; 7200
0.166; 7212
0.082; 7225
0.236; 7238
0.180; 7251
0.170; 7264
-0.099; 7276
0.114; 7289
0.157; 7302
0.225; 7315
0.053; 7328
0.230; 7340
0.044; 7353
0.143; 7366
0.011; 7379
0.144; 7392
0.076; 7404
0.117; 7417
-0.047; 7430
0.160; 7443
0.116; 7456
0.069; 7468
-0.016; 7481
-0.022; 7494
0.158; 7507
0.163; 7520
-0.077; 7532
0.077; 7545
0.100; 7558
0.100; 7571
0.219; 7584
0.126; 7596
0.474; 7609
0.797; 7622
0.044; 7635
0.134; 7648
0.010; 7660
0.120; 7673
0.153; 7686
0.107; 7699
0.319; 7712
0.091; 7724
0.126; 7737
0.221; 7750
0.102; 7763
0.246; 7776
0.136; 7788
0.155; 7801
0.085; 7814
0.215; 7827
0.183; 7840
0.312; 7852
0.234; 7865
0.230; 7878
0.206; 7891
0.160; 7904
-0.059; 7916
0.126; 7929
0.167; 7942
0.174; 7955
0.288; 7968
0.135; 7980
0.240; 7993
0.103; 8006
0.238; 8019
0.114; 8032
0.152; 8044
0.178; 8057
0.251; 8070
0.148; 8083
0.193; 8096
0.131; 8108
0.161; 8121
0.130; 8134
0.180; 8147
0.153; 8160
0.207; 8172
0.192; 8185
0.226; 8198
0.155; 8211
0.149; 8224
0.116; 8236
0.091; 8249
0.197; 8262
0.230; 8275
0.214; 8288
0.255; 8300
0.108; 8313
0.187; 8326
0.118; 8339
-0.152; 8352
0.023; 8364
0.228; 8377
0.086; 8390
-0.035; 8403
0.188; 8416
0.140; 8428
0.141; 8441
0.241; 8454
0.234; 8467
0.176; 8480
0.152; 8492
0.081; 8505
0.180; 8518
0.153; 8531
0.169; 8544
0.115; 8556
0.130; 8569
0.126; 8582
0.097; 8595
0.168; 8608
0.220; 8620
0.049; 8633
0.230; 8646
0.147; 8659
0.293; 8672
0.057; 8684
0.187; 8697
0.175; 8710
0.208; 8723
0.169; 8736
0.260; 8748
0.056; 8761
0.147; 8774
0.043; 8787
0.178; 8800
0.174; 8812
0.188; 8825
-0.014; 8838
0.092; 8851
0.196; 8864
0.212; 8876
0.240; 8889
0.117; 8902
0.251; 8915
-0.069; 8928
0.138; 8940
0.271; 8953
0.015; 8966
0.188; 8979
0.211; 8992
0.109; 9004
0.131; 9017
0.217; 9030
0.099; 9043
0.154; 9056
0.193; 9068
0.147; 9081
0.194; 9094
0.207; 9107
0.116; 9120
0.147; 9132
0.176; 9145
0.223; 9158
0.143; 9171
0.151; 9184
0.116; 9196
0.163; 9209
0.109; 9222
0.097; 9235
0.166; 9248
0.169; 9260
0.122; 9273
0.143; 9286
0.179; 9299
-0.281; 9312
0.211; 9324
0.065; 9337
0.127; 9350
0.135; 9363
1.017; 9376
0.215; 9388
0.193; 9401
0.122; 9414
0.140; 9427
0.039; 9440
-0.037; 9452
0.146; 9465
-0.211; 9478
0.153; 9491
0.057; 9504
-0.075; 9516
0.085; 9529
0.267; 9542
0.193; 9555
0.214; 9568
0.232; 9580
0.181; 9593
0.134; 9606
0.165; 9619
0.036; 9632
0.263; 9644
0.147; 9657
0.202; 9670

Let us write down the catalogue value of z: 1.04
